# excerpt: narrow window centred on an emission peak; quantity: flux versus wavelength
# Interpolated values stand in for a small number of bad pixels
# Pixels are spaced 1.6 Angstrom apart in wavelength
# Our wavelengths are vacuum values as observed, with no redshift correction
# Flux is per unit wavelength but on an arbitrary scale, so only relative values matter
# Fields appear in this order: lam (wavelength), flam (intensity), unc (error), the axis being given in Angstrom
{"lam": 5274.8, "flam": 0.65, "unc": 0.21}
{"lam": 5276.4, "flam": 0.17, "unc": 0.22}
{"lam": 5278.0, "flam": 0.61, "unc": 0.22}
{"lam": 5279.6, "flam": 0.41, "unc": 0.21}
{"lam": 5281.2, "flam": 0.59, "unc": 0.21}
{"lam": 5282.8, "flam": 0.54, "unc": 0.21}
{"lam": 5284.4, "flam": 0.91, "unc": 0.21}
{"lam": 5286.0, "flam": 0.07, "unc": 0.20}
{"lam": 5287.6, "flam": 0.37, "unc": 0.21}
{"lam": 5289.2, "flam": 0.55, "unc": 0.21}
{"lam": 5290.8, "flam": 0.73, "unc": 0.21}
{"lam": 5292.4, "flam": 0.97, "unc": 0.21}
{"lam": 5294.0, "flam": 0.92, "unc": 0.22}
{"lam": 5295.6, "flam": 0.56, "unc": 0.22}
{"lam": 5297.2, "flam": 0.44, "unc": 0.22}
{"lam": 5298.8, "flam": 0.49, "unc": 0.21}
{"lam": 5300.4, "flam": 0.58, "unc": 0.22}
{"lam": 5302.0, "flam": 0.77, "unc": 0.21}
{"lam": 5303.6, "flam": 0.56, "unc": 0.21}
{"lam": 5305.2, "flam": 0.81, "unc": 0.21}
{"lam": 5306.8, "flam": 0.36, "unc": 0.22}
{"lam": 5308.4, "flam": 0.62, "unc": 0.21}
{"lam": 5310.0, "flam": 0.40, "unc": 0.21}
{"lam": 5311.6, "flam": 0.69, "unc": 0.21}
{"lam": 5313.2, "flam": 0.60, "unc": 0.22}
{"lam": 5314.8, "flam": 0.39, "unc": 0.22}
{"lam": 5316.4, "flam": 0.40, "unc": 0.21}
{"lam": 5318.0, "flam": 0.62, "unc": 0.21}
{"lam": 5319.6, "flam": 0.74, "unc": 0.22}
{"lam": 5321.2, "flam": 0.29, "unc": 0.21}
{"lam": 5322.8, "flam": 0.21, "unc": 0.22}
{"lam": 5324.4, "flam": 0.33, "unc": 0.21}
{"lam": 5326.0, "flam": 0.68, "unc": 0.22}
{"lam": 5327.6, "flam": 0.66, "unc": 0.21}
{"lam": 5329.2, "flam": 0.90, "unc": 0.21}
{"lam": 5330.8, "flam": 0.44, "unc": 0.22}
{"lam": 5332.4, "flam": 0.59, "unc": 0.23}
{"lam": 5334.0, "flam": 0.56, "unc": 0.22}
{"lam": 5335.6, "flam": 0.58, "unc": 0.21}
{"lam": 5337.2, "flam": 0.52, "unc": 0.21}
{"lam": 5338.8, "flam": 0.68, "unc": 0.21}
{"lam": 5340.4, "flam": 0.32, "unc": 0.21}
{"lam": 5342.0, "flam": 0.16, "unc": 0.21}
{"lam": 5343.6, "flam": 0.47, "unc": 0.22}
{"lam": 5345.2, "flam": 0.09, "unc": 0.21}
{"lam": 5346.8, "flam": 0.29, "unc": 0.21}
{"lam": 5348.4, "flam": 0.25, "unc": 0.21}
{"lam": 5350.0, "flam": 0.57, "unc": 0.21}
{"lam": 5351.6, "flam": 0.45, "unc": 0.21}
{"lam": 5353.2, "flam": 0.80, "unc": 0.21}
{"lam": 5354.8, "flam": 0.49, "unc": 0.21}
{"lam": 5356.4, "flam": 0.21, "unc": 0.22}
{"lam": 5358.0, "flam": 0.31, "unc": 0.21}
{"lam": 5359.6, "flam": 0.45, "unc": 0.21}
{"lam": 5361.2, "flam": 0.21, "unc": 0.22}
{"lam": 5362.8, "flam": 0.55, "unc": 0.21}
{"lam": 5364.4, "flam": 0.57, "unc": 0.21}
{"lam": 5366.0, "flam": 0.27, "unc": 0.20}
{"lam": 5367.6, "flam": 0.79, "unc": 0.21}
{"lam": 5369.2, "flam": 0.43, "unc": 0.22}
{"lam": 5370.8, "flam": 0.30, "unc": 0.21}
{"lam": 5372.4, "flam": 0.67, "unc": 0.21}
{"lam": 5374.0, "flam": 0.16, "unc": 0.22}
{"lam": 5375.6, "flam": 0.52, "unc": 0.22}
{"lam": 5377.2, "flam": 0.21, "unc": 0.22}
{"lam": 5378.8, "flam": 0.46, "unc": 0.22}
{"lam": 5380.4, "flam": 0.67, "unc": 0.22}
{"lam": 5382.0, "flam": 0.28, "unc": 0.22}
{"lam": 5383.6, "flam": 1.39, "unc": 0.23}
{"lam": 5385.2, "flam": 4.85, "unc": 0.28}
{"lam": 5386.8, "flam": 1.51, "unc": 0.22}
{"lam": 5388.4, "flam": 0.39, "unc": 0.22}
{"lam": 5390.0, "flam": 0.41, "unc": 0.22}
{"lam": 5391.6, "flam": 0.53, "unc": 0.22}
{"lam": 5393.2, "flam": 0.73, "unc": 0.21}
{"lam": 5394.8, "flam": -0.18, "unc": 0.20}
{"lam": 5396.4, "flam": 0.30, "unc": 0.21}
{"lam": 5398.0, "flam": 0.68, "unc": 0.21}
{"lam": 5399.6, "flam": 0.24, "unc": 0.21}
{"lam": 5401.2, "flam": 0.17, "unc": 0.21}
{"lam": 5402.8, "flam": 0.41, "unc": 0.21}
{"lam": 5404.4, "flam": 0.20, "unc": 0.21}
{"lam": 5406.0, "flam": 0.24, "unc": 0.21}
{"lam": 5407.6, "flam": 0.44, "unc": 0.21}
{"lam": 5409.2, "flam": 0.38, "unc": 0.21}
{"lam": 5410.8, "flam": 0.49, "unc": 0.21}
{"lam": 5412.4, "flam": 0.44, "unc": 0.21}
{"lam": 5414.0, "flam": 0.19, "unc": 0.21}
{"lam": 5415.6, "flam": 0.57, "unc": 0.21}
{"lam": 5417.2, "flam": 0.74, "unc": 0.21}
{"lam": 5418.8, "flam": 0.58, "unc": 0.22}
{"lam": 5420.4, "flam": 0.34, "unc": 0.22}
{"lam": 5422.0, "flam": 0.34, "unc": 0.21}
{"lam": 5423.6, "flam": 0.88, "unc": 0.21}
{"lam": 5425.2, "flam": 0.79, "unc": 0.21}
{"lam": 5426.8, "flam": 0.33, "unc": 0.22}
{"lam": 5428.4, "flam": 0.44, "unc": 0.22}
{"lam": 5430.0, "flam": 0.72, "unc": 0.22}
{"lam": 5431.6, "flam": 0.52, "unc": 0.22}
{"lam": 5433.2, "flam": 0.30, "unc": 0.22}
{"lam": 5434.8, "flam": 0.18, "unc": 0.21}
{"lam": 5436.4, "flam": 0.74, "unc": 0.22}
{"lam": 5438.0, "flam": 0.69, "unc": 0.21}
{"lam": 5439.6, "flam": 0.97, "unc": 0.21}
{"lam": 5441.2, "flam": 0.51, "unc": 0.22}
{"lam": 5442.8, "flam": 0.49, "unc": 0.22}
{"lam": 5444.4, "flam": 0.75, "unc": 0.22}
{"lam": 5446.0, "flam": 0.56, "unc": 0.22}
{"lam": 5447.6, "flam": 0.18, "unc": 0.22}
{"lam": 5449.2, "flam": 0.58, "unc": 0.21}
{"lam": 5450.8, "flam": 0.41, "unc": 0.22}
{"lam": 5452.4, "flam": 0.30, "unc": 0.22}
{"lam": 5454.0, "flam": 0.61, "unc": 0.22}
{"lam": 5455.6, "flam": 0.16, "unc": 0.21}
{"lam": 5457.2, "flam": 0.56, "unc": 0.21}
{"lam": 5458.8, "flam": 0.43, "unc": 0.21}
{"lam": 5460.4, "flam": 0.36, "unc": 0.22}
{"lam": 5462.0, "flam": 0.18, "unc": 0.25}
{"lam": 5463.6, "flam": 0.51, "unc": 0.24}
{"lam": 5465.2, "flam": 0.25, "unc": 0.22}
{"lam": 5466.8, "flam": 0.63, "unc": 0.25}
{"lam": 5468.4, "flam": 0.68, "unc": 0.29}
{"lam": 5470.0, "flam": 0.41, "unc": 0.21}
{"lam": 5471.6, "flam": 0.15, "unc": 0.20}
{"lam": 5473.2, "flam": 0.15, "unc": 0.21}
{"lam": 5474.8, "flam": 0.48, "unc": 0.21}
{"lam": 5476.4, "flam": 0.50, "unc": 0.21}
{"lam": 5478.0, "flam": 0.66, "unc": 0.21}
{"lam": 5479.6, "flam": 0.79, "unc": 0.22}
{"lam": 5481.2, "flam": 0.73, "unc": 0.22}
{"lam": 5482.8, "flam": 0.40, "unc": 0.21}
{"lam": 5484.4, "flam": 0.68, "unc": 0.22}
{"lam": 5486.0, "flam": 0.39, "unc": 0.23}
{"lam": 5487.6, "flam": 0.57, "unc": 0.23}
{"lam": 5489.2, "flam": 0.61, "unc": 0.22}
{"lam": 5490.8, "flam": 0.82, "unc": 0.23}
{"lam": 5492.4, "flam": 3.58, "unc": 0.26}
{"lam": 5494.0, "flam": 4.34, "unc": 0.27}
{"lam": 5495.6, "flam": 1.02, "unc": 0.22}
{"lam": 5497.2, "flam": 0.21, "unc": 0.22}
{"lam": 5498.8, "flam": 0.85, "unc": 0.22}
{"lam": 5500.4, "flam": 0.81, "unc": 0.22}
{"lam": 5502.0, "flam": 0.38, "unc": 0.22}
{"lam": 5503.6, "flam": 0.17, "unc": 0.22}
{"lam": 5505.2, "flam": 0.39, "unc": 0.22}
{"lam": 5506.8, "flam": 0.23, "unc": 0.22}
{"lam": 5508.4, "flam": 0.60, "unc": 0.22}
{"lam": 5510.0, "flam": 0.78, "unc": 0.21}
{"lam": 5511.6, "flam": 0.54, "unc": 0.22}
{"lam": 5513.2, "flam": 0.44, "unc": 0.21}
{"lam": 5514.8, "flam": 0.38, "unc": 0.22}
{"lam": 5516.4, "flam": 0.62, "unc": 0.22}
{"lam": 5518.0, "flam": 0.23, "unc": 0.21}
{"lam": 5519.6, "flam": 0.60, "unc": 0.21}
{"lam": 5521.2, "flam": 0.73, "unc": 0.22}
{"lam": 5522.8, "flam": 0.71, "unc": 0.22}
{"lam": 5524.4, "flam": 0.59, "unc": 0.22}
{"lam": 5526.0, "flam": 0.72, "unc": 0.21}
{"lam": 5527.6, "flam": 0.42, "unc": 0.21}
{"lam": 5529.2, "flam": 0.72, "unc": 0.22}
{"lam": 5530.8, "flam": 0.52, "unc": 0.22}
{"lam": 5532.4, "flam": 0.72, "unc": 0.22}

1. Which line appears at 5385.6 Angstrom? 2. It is H-beta 4861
